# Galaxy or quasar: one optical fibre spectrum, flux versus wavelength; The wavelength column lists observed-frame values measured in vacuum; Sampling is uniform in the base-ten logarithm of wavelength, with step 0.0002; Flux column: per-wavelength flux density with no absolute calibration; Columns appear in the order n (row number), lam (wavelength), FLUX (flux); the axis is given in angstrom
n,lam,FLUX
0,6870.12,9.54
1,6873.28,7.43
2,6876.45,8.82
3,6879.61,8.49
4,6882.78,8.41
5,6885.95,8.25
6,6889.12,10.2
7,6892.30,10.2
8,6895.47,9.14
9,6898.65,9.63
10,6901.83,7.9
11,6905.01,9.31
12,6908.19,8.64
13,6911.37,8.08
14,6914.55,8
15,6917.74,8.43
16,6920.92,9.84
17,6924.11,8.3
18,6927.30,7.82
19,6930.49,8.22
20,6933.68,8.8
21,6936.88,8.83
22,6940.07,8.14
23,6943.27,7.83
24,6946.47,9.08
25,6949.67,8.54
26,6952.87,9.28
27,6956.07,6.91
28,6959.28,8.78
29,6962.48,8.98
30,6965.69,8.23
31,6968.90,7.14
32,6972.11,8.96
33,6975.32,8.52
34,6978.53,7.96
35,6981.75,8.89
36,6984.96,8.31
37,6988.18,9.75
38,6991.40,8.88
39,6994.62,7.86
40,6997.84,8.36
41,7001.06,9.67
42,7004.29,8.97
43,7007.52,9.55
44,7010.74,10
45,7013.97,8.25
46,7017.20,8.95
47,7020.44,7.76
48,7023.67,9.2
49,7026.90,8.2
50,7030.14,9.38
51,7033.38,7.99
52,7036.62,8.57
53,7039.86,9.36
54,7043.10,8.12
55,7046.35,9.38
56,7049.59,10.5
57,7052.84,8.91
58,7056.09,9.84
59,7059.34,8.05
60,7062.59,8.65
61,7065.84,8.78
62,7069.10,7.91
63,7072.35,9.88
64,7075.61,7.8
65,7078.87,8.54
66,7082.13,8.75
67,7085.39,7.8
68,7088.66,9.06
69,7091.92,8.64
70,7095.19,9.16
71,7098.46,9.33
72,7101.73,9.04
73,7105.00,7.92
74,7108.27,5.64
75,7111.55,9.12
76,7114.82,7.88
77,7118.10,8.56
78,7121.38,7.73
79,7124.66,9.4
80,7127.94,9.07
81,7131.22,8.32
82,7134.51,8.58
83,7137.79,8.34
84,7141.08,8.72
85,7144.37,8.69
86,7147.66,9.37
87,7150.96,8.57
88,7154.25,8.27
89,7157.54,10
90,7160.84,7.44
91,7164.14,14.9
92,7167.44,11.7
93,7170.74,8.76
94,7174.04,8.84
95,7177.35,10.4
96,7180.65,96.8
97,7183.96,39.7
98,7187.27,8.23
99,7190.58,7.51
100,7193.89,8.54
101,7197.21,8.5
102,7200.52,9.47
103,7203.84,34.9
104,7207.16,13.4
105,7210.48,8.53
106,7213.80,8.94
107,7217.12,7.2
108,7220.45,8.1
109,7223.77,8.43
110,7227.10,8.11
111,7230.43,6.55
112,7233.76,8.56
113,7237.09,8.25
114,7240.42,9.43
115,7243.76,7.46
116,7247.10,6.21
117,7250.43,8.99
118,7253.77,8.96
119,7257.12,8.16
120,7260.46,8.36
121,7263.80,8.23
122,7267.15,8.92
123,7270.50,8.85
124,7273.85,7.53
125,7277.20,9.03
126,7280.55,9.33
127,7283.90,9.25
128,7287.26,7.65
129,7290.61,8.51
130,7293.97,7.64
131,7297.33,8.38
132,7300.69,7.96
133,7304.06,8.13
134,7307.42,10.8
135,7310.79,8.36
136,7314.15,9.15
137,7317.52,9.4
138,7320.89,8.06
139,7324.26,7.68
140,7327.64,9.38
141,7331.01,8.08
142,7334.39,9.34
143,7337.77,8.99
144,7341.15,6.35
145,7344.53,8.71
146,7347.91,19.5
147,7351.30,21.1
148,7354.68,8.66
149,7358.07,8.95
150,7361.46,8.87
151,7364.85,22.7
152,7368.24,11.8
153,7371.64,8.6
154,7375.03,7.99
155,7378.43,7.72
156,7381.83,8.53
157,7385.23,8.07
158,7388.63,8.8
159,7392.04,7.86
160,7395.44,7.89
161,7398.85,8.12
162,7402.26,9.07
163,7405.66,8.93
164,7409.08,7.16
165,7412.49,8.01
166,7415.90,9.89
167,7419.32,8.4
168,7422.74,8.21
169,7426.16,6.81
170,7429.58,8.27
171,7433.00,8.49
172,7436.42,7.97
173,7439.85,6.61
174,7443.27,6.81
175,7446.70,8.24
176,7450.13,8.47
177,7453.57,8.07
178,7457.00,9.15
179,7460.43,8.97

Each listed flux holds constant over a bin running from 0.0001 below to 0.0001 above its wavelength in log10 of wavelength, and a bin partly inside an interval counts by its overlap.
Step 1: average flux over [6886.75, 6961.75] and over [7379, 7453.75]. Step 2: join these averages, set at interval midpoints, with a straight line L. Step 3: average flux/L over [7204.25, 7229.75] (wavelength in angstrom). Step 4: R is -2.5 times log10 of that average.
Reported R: -0.21 mag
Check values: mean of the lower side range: 8.69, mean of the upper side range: 8.12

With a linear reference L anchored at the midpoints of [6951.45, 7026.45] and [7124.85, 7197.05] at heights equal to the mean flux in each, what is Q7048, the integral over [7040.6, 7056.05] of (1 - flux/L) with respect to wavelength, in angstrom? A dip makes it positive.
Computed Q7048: 2.0 angstrom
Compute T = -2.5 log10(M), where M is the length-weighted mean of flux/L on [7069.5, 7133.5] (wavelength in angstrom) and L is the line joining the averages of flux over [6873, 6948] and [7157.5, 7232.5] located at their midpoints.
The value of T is 0.48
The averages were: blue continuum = 8.68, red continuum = 15.5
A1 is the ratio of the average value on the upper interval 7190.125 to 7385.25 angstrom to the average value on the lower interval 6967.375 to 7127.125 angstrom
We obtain 1.11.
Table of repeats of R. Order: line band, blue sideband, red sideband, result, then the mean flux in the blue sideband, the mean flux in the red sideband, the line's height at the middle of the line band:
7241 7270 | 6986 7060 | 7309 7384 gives 0.21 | 8.94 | 10.3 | 9.95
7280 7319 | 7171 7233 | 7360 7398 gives 0.42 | 16.5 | 9.86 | 12.8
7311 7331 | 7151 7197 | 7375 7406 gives 0.30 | 17.9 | 8.29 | 11.4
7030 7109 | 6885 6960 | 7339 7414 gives 0.05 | 8.67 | 10.1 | 9.15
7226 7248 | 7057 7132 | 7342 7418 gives 0.19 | 8.49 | 10.3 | 9.37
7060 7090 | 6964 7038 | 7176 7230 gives 0.36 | 8.67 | 17.7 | 12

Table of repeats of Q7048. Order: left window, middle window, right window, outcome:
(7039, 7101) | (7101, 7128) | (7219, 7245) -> 1.5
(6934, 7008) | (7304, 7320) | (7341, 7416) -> 1.2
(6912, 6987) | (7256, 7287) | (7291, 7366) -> 4.1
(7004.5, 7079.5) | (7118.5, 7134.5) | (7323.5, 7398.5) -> 1.0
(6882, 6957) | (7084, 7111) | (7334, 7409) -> 2.7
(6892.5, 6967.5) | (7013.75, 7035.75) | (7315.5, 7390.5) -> 1.0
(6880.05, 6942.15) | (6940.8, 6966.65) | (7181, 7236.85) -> 2.8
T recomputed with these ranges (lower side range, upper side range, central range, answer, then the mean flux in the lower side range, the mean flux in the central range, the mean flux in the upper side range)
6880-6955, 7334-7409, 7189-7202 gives 0.14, 8.72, 8.5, 10.2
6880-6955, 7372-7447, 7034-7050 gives -0.06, 8.72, 9.01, 8.09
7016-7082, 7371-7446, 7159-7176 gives -0.20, 8.79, 10.3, 8.1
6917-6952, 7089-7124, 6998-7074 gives -0.06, 8.55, 8.94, 8.36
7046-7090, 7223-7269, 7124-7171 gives -0.10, 8.83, 9.36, 8.18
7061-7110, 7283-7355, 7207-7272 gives 0.11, 8.46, 8.37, 9.62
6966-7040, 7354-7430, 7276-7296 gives 0.06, 8.7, 8.56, 9.12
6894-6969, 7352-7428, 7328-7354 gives -0.24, 8.52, 11.5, 9.29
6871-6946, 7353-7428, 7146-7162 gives 0.02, 8.65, 8.77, 9.13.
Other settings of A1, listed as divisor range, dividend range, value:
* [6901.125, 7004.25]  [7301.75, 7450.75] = 1.09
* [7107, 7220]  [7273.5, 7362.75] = 0.72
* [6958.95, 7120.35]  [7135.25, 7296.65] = 1.35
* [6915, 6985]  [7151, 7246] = 1.66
